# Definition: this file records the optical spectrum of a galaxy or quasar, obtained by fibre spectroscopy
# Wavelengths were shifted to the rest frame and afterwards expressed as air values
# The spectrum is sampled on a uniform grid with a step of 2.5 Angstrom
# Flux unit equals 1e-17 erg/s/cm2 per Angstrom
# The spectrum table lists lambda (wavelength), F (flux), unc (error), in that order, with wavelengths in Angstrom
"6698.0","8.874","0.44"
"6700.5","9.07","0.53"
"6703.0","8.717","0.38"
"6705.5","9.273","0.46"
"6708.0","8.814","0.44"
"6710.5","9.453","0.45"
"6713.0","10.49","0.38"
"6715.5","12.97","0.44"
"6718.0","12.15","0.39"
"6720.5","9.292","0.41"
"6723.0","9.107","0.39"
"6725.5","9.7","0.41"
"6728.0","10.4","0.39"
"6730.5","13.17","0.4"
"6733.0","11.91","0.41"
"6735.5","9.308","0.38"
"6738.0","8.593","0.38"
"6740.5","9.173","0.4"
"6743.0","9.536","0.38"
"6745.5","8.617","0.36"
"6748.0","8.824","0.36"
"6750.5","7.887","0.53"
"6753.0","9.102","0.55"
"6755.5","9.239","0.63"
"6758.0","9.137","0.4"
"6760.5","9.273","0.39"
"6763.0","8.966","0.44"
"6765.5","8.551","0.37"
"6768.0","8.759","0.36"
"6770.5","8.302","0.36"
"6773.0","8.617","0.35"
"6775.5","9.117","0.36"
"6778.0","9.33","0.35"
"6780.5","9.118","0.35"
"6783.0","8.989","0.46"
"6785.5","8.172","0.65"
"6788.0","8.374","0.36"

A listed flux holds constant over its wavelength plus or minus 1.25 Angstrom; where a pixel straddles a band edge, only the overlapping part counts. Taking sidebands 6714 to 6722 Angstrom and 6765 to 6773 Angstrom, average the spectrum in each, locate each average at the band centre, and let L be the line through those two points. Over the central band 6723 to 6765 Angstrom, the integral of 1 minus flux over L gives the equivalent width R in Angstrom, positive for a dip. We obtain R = 1.7 Angstrom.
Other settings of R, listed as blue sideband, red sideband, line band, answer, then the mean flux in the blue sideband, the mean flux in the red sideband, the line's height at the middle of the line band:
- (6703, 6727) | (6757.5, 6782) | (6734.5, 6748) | 0.70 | 10.1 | 8.91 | 9.51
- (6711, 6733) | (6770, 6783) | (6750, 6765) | 1.02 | 10.9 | 8.94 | 9.63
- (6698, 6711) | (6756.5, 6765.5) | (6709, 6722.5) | -2.55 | 9.02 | 9.05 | 9.03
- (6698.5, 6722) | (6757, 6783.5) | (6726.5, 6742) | -1.36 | 9.98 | 8.92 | 9.56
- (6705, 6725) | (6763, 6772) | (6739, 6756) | 0.59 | 10.2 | 8.6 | 9.21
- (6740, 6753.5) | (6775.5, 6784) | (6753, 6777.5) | 0.26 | 8.83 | 9.15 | 9.01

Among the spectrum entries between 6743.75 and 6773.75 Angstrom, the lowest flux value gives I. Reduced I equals 7.887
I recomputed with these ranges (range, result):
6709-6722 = 9.292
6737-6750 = 8.593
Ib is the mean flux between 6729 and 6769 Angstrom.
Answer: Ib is 9.39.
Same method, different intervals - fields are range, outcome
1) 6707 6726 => 10.3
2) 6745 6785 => 8.86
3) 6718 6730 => 10.1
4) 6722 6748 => 9.91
